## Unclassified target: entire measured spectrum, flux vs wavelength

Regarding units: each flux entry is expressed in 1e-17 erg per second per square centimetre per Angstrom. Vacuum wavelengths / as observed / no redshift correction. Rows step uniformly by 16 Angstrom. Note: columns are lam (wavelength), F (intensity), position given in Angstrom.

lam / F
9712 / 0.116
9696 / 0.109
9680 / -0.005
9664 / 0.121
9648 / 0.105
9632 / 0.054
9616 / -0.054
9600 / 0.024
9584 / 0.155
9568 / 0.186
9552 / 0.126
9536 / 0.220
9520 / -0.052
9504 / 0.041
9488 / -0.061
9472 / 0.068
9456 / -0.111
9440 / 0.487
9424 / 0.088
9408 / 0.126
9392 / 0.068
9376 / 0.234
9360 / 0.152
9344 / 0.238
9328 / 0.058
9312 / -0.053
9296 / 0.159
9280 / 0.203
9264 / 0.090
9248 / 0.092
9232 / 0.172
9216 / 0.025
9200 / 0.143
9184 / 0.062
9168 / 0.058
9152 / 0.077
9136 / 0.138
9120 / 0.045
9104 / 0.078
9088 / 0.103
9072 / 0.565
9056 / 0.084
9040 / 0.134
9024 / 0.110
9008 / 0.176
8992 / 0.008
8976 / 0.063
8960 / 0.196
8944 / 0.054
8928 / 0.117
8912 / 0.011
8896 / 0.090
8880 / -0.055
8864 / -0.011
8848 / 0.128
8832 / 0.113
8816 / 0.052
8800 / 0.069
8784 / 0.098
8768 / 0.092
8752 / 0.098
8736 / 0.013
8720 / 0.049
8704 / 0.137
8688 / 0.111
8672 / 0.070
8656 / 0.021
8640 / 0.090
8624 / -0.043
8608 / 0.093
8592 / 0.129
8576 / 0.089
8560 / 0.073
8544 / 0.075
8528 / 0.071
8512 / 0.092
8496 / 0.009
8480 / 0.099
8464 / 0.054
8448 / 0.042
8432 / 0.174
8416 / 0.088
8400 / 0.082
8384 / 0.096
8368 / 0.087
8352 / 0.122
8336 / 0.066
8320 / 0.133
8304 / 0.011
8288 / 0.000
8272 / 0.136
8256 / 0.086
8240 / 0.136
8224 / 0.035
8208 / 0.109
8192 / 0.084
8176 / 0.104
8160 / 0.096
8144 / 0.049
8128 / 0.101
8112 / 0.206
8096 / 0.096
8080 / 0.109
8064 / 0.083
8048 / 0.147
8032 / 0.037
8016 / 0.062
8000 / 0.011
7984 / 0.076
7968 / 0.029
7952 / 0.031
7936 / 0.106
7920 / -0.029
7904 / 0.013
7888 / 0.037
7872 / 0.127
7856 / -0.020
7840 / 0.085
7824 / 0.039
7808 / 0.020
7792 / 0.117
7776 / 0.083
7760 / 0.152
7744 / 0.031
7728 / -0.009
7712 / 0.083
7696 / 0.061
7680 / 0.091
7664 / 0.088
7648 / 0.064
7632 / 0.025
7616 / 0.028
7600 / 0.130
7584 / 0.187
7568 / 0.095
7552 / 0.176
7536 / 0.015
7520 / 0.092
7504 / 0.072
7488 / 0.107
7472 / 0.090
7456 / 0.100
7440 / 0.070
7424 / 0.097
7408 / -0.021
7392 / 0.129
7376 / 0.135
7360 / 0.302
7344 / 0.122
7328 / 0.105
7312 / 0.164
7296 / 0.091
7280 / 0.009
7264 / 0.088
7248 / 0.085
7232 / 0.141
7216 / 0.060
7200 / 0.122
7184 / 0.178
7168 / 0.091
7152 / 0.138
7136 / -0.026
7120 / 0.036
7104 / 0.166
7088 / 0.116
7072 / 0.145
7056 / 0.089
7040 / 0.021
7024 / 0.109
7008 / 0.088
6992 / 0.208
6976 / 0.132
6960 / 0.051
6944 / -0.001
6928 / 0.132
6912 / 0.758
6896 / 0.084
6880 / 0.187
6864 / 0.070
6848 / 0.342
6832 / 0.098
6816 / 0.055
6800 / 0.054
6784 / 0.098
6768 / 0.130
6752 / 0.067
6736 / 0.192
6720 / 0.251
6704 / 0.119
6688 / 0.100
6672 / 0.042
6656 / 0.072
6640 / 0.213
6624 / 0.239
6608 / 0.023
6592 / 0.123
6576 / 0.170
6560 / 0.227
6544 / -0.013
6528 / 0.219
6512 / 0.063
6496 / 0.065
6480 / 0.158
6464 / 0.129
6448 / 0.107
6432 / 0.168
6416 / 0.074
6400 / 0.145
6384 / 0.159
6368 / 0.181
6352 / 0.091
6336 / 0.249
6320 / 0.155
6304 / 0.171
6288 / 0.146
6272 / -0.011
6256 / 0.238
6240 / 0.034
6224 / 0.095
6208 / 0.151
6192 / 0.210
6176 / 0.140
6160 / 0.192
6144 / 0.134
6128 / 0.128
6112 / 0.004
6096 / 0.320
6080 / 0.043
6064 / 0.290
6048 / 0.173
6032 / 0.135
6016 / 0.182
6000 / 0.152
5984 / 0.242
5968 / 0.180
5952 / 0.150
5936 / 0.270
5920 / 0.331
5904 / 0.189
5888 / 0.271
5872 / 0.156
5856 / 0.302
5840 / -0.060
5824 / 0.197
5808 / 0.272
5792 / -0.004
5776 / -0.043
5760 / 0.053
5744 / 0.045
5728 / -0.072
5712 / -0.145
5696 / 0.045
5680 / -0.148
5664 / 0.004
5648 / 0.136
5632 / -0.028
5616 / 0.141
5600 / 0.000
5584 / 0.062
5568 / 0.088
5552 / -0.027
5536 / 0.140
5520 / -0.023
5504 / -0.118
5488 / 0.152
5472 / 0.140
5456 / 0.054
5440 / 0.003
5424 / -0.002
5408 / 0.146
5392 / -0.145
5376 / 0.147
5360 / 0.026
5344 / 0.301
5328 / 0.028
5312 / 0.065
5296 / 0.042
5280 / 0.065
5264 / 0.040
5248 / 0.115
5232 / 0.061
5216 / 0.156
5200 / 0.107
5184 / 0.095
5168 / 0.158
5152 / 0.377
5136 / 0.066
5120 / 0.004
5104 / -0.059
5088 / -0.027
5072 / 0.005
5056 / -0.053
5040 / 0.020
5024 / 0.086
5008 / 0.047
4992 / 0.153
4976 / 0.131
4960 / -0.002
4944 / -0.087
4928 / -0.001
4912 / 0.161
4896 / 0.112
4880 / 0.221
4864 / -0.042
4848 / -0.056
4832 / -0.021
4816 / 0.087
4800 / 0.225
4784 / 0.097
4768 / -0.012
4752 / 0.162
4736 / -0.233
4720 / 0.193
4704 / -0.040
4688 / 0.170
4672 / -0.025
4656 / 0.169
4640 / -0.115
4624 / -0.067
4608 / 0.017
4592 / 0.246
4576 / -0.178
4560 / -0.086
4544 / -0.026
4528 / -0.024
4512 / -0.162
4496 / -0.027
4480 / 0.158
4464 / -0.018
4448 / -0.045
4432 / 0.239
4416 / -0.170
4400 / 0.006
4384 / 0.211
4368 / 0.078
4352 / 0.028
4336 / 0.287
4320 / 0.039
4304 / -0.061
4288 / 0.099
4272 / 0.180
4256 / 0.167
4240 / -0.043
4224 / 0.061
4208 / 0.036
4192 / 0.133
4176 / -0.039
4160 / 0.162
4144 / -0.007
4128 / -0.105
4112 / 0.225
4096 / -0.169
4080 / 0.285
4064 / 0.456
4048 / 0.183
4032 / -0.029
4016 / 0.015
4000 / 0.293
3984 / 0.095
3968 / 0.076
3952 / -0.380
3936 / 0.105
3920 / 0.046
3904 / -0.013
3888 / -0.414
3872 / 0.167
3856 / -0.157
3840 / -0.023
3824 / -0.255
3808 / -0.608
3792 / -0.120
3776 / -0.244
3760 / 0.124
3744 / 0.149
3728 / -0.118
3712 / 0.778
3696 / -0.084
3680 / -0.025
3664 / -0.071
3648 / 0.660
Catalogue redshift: 0.38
